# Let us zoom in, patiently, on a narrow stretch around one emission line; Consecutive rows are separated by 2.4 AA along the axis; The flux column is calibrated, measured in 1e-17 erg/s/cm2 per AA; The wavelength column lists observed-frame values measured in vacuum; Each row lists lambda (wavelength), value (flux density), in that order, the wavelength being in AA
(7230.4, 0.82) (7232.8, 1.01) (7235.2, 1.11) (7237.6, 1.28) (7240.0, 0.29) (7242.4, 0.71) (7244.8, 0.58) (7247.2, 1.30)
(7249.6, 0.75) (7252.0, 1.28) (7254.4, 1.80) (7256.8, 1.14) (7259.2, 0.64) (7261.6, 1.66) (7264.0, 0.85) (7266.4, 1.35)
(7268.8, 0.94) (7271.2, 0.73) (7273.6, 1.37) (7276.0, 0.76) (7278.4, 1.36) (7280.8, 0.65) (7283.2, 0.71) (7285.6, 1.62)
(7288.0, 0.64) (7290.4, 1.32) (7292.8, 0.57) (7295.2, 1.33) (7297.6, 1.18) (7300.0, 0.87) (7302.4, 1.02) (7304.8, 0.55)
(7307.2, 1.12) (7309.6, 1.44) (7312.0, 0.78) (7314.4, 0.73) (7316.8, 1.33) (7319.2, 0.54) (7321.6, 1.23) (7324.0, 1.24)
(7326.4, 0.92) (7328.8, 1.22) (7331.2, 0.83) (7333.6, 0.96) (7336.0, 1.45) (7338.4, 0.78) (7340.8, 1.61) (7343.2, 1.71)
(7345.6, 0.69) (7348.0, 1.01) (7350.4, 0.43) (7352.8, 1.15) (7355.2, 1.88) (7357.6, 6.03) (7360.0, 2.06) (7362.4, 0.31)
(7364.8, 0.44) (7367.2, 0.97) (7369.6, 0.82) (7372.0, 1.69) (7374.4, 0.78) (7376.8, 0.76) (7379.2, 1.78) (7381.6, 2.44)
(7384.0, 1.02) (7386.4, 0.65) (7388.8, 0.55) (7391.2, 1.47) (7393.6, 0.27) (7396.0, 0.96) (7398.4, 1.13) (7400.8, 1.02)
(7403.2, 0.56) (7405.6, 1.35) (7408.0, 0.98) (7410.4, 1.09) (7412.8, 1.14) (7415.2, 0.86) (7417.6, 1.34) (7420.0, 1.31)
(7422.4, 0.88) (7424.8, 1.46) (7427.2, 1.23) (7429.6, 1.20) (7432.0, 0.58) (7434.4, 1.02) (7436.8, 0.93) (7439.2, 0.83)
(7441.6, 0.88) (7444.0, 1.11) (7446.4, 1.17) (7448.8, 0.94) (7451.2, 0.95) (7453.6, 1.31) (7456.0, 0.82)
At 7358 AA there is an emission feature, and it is H-alpha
